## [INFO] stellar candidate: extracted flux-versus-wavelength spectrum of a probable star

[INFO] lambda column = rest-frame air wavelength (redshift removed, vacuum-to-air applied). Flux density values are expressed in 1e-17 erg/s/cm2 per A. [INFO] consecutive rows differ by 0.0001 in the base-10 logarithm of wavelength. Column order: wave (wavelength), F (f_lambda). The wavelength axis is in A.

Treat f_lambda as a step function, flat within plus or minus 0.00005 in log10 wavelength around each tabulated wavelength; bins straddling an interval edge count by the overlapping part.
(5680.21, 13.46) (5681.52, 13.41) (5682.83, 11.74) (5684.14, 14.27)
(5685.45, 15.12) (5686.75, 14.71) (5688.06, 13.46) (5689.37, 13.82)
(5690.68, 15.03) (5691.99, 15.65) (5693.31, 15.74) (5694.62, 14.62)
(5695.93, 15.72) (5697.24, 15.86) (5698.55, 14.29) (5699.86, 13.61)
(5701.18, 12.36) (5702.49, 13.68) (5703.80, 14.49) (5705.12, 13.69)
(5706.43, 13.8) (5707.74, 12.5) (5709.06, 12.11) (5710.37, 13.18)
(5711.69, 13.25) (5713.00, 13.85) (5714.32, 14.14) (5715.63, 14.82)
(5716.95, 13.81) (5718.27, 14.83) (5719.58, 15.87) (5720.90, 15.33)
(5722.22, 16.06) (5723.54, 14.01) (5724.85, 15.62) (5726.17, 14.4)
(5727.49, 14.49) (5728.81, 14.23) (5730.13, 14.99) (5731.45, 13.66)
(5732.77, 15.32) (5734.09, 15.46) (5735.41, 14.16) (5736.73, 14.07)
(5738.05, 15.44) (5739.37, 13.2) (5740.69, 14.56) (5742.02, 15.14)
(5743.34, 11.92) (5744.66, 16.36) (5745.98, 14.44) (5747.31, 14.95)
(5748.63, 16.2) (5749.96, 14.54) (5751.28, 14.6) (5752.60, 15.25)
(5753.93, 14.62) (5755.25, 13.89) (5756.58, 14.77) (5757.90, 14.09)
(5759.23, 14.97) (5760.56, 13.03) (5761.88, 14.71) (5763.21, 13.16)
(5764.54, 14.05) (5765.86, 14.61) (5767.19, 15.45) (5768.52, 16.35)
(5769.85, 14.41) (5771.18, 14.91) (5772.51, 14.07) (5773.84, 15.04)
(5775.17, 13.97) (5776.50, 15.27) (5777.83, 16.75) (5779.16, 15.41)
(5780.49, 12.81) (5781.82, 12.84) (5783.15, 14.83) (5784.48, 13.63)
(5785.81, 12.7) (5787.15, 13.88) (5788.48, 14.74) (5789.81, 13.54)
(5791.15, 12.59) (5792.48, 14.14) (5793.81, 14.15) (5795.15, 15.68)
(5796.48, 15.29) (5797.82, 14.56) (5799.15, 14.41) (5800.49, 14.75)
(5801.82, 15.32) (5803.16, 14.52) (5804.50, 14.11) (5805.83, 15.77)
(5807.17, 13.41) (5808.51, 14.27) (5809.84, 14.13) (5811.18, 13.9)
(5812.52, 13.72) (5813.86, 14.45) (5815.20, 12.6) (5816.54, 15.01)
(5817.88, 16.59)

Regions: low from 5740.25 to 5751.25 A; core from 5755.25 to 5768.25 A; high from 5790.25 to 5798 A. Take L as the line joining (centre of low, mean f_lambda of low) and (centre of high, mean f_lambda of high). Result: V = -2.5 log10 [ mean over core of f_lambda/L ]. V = 0.02 mag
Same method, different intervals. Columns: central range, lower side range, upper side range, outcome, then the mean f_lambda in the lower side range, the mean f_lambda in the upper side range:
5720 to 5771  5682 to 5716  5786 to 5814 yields -0.04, 14.1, 14.3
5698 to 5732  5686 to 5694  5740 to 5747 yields 0.04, 14.7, 14.5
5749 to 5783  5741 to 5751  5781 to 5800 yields -0.01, 14.8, 14.1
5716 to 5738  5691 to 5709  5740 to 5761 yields -0.03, 14.2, 14.6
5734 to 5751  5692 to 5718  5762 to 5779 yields -0.01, 14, 14.8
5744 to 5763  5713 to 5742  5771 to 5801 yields -0.01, 14.7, 14.3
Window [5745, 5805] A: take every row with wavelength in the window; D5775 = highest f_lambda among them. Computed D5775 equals 16.75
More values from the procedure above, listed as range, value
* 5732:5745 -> 16.36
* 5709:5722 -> 15.87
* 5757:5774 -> 16.35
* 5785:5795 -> 14.74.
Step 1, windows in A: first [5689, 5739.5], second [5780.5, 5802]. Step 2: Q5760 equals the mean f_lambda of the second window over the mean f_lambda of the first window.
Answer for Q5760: 1.0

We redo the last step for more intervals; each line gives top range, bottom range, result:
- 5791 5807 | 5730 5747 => 1.01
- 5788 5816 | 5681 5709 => 1.01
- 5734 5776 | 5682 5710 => 1.03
